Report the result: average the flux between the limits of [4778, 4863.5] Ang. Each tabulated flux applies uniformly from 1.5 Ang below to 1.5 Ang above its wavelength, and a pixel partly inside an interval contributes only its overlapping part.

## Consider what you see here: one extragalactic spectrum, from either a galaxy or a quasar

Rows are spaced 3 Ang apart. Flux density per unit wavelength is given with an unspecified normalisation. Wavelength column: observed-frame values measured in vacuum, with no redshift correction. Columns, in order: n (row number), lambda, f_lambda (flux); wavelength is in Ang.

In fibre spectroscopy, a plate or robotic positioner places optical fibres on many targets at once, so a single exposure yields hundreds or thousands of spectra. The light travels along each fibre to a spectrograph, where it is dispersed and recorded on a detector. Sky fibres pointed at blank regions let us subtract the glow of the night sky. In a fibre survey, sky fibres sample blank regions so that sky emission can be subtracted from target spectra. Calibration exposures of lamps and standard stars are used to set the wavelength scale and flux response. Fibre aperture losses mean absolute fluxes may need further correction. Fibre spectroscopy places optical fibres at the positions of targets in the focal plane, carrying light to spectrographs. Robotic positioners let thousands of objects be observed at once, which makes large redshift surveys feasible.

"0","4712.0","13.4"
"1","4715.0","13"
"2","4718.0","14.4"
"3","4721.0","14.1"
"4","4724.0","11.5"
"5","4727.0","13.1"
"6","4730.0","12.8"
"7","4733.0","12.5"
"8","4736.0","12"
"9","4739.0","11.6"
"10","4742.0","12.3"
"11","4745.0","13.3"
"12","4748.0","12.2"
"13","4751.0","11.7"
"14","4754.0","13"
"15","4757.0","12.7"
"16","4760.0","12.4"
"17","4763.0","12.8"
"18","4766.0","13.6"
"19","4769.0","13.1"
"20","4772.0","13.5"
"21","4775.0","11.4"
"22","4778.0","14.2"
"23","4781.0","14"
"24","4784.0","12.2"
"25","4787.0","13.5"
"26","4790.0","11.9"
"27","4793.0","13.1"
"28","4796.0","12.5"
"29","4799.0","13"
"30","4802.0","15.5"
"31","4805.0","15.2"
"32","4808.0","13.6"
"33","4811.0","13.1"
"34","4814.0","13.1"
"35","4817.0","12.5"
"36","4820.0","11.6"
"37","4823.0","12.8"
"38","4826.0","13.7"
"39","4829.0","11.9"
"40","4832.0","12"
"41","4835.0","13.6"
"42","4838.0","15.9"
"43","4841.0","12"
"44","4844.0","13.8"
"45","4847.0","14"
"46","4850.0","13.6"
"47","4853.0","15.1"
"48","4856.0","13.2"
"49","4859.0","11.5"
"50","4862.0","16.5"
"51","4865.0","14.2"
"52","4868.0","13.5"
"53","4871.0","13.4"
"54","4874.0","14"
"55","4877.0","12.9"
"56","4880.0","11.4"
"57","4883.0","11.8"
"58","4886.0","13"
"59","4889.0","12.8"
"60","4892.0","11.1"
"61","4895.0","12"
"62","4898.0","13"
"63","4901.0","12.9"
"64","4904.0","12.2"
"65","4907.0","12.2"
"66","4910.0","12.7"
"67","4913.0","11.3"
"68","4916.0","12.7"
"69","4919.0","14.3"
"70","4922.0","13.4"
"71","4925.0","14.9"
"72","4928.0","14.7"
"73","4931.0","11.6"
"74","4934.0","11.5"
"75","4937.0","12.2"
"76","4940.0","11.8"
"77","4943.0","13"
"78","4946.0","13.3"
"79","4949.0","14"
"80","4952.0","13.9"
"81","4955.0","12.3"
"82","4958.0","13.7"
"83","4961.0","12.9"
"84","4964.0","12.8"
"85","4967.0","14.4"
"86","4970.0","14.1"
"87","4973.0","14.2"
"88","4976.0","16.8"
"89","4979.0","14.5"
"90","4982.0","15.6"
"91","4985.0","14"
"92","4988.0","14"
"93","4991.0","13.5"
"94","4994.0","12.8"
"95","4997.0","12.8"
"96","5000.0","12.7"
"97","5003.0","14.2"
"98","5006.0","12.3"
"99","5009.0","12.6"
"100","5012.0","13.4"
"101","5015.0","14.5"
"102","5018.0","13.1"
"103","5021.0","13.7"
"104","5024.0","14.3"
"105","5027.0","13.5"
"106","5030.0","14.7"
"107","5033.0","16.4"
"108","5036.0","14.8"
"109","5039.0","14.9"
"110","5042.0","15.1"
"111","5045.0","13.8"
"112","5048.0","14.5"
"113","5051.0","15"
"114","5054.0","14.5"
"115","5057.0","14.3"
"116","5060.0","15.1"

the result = 13.4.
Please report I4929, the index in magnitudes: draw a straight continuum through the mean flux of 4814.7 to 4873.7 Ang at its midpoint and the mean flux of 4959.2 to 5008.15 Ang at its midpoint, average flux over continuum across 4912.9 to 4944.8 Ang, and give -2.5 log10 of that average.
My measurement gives 0.06 mag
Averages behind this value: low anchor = 13.4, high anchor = 13.8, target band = 12.9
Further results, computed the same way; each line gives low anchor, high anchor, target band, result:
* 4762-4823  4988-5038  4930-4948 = 0.10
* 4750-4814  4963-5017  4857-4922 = 0.05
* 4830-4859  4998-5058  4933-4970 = 0.07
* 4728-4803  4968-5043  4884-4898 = 0.10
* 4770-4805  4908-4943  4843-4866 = -0.08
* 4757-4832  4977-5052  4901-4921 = 0.08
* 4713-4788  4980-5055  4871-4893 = 0.08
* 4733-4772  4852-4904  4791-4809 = -0.08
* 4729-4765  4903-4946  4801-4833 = -0.05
